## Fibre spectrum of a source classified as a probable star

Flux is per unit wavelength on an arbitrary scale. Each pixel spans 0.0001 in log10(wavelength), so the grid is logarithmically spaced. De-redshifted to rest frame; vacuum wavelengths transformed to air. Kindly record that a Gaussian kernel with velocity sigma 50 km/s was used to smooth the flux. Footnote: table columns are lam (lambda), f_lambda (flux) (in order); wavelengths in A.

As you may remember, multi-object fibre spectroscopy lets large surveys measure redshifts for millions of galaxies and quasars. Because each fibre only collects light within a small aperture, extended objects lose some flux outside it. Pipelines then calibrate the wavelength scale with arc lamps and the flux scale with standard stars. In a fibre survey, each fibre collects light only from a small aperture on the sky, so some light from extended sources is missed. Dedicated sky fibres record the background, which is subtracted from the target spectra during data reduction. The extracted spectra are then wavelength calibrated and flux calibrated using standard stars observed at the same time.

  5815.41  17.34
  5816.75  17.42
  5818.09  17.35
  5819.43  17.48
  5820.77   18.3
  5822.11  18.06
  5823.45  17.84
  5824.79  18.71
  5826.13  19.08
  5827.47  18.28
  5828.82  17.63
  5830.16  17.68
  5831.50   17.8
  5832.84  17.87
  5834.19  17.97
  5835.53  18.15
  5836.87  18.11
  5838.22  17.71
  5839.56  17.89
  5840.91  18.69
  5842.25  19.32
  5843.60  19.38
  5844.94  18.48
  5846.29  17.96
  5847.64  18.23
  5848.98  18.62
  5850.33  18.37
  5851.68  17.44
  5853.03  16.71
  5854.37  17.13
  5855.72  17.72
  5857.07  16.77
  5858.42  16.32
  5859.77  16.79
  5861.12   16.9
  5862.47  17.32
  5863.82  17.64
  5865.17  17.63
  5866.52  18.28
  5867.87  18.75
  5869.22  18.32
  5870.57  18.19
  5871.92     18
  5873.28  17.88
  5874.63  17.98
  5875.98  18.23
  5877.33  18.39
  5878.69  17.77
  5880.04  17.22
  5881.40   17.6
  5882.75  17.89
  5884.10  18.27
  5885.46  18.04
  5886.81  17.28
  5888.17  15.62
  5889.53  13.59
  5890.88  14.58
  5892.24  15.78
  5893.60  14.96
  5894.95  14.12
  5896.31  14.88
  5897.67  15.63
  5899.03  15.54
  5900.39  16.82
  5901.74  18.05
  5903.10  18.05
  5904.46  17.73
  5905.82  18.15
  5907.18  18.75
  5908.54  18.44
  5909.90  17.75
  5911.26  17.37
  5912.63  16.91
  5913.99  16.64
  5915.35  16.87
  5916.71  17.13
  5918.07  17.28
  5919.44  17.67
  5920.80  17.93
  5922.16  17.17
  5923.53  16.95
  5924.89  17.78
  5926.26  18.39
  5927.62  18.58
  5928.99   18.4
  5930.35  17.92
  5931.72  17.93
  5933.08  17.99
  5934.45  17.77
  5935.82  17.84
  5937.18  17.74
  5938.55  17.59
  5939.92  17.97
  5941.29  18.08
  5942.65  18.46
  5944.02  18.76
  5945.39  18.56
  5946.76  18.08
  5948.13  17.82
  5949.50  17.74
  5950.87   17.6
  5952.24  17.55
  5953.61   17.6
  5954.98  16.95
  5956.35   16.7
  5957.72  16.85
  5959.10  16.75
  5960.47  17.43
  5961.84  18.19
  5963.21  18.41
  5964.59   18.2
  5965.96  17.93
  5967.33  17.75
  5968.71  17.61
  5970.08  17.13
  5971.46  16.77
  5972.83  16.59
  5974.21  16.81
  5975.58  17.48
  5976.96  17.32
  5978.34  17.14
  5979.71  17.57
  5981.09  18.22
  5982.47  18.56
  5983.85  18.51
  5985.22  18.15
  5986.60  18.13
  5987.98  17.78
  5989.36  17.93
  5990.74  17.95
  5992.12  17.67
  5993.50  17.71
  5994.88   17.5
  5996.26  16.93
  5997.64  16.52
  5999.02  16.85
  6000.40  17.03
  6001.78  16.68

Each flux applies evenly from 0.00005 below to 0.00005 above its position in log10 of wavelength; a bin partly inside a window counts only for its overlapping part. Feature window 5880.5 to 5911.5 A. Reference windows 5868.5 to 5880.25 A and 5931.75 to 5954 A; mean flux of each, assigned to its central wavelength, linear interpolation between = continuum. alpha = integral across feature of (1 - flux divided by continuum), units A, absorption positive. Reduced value 2.2 A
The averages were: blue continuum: 18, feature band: 16.7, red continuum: 18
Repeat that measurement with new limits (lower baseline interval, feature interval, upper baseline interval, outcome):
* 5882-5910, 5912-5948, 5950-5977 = -1.6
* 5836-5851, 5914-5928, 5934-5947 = 0.5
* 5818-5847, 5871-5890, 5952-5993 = 0.5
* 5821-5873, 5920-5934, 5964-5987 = -0.1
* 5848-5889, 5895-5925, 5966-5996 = 0.8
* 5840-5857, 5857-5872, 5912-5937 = 0.3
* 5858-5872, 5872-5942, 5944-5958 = 1.5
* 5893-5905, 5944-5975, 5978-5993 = -0.2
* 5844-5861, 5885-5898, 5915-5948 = 1.7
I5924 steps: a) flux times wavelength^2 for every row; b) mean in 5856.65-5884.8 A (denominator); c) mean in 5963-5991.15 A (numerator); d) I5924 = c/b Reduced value 1.0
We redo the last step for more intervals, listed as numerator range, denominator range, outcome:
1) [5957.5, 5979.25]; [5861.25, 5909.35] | 1.04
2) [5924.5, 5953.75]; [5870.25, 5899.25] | 1.10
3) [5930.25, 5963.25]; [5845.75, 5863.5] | 1.05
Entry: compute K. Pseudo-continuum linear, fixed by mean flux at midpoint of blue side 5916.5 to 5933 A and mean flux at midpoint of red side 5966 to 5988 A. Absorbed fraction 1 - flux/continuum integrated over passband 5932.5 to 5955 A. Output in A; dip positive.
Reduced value -0.2 A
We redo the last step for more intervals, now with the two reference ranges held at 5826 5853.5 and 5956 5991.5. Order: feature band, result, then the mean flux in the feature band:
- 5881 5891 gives 0.71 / 16.7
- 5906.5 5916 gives 0.18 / 17.5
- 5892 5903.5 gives 1.27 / 15.9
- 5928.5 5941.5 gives -0.10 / 17.9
